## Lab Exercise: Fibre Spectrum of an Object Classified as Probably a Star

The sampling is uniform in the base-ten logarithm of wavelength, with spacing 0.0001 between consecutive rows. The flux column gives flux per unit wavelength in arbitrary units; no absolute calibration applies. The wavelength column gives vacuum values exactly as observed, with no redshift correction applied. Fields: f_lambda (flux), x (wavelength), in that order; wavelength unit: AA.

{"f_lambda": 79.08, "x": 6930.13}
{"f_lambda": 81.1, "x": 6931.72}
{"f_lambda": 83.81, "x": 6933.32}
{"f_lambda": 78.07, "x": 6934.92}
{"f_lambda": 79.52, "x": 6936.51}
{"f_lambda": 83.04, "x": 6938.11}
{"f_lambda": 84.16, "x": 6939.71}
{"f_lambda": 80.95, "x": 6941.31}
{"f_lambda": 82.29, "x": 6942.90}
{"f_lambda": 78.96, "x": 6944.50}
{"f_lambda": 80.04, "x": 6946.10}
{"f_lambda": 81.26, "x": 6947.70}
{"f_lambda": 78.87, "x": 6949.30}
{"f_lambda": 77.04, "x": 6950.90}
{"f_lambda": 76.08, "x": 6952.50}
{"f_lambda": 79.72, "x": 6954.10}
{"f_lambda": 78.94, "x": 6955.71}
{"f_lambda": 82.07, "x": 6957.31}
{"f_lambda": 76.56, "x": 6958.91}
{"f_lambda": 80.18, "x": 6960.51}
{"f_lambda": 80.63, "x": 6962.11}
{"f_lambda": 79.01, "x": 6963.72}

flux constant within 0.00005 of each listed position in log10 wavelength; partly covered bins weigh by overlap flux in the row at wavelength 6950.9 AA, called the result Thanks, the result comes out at 77.04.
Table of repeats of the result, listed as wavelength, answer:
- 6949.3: 78.87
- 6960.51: 80.18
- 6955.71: 78.94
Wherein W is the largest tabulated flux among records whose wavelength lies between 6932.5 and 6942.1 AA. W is 84.16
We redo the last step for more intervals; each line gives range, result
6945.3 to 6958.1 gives 82.07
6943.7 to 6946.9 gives 80.04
